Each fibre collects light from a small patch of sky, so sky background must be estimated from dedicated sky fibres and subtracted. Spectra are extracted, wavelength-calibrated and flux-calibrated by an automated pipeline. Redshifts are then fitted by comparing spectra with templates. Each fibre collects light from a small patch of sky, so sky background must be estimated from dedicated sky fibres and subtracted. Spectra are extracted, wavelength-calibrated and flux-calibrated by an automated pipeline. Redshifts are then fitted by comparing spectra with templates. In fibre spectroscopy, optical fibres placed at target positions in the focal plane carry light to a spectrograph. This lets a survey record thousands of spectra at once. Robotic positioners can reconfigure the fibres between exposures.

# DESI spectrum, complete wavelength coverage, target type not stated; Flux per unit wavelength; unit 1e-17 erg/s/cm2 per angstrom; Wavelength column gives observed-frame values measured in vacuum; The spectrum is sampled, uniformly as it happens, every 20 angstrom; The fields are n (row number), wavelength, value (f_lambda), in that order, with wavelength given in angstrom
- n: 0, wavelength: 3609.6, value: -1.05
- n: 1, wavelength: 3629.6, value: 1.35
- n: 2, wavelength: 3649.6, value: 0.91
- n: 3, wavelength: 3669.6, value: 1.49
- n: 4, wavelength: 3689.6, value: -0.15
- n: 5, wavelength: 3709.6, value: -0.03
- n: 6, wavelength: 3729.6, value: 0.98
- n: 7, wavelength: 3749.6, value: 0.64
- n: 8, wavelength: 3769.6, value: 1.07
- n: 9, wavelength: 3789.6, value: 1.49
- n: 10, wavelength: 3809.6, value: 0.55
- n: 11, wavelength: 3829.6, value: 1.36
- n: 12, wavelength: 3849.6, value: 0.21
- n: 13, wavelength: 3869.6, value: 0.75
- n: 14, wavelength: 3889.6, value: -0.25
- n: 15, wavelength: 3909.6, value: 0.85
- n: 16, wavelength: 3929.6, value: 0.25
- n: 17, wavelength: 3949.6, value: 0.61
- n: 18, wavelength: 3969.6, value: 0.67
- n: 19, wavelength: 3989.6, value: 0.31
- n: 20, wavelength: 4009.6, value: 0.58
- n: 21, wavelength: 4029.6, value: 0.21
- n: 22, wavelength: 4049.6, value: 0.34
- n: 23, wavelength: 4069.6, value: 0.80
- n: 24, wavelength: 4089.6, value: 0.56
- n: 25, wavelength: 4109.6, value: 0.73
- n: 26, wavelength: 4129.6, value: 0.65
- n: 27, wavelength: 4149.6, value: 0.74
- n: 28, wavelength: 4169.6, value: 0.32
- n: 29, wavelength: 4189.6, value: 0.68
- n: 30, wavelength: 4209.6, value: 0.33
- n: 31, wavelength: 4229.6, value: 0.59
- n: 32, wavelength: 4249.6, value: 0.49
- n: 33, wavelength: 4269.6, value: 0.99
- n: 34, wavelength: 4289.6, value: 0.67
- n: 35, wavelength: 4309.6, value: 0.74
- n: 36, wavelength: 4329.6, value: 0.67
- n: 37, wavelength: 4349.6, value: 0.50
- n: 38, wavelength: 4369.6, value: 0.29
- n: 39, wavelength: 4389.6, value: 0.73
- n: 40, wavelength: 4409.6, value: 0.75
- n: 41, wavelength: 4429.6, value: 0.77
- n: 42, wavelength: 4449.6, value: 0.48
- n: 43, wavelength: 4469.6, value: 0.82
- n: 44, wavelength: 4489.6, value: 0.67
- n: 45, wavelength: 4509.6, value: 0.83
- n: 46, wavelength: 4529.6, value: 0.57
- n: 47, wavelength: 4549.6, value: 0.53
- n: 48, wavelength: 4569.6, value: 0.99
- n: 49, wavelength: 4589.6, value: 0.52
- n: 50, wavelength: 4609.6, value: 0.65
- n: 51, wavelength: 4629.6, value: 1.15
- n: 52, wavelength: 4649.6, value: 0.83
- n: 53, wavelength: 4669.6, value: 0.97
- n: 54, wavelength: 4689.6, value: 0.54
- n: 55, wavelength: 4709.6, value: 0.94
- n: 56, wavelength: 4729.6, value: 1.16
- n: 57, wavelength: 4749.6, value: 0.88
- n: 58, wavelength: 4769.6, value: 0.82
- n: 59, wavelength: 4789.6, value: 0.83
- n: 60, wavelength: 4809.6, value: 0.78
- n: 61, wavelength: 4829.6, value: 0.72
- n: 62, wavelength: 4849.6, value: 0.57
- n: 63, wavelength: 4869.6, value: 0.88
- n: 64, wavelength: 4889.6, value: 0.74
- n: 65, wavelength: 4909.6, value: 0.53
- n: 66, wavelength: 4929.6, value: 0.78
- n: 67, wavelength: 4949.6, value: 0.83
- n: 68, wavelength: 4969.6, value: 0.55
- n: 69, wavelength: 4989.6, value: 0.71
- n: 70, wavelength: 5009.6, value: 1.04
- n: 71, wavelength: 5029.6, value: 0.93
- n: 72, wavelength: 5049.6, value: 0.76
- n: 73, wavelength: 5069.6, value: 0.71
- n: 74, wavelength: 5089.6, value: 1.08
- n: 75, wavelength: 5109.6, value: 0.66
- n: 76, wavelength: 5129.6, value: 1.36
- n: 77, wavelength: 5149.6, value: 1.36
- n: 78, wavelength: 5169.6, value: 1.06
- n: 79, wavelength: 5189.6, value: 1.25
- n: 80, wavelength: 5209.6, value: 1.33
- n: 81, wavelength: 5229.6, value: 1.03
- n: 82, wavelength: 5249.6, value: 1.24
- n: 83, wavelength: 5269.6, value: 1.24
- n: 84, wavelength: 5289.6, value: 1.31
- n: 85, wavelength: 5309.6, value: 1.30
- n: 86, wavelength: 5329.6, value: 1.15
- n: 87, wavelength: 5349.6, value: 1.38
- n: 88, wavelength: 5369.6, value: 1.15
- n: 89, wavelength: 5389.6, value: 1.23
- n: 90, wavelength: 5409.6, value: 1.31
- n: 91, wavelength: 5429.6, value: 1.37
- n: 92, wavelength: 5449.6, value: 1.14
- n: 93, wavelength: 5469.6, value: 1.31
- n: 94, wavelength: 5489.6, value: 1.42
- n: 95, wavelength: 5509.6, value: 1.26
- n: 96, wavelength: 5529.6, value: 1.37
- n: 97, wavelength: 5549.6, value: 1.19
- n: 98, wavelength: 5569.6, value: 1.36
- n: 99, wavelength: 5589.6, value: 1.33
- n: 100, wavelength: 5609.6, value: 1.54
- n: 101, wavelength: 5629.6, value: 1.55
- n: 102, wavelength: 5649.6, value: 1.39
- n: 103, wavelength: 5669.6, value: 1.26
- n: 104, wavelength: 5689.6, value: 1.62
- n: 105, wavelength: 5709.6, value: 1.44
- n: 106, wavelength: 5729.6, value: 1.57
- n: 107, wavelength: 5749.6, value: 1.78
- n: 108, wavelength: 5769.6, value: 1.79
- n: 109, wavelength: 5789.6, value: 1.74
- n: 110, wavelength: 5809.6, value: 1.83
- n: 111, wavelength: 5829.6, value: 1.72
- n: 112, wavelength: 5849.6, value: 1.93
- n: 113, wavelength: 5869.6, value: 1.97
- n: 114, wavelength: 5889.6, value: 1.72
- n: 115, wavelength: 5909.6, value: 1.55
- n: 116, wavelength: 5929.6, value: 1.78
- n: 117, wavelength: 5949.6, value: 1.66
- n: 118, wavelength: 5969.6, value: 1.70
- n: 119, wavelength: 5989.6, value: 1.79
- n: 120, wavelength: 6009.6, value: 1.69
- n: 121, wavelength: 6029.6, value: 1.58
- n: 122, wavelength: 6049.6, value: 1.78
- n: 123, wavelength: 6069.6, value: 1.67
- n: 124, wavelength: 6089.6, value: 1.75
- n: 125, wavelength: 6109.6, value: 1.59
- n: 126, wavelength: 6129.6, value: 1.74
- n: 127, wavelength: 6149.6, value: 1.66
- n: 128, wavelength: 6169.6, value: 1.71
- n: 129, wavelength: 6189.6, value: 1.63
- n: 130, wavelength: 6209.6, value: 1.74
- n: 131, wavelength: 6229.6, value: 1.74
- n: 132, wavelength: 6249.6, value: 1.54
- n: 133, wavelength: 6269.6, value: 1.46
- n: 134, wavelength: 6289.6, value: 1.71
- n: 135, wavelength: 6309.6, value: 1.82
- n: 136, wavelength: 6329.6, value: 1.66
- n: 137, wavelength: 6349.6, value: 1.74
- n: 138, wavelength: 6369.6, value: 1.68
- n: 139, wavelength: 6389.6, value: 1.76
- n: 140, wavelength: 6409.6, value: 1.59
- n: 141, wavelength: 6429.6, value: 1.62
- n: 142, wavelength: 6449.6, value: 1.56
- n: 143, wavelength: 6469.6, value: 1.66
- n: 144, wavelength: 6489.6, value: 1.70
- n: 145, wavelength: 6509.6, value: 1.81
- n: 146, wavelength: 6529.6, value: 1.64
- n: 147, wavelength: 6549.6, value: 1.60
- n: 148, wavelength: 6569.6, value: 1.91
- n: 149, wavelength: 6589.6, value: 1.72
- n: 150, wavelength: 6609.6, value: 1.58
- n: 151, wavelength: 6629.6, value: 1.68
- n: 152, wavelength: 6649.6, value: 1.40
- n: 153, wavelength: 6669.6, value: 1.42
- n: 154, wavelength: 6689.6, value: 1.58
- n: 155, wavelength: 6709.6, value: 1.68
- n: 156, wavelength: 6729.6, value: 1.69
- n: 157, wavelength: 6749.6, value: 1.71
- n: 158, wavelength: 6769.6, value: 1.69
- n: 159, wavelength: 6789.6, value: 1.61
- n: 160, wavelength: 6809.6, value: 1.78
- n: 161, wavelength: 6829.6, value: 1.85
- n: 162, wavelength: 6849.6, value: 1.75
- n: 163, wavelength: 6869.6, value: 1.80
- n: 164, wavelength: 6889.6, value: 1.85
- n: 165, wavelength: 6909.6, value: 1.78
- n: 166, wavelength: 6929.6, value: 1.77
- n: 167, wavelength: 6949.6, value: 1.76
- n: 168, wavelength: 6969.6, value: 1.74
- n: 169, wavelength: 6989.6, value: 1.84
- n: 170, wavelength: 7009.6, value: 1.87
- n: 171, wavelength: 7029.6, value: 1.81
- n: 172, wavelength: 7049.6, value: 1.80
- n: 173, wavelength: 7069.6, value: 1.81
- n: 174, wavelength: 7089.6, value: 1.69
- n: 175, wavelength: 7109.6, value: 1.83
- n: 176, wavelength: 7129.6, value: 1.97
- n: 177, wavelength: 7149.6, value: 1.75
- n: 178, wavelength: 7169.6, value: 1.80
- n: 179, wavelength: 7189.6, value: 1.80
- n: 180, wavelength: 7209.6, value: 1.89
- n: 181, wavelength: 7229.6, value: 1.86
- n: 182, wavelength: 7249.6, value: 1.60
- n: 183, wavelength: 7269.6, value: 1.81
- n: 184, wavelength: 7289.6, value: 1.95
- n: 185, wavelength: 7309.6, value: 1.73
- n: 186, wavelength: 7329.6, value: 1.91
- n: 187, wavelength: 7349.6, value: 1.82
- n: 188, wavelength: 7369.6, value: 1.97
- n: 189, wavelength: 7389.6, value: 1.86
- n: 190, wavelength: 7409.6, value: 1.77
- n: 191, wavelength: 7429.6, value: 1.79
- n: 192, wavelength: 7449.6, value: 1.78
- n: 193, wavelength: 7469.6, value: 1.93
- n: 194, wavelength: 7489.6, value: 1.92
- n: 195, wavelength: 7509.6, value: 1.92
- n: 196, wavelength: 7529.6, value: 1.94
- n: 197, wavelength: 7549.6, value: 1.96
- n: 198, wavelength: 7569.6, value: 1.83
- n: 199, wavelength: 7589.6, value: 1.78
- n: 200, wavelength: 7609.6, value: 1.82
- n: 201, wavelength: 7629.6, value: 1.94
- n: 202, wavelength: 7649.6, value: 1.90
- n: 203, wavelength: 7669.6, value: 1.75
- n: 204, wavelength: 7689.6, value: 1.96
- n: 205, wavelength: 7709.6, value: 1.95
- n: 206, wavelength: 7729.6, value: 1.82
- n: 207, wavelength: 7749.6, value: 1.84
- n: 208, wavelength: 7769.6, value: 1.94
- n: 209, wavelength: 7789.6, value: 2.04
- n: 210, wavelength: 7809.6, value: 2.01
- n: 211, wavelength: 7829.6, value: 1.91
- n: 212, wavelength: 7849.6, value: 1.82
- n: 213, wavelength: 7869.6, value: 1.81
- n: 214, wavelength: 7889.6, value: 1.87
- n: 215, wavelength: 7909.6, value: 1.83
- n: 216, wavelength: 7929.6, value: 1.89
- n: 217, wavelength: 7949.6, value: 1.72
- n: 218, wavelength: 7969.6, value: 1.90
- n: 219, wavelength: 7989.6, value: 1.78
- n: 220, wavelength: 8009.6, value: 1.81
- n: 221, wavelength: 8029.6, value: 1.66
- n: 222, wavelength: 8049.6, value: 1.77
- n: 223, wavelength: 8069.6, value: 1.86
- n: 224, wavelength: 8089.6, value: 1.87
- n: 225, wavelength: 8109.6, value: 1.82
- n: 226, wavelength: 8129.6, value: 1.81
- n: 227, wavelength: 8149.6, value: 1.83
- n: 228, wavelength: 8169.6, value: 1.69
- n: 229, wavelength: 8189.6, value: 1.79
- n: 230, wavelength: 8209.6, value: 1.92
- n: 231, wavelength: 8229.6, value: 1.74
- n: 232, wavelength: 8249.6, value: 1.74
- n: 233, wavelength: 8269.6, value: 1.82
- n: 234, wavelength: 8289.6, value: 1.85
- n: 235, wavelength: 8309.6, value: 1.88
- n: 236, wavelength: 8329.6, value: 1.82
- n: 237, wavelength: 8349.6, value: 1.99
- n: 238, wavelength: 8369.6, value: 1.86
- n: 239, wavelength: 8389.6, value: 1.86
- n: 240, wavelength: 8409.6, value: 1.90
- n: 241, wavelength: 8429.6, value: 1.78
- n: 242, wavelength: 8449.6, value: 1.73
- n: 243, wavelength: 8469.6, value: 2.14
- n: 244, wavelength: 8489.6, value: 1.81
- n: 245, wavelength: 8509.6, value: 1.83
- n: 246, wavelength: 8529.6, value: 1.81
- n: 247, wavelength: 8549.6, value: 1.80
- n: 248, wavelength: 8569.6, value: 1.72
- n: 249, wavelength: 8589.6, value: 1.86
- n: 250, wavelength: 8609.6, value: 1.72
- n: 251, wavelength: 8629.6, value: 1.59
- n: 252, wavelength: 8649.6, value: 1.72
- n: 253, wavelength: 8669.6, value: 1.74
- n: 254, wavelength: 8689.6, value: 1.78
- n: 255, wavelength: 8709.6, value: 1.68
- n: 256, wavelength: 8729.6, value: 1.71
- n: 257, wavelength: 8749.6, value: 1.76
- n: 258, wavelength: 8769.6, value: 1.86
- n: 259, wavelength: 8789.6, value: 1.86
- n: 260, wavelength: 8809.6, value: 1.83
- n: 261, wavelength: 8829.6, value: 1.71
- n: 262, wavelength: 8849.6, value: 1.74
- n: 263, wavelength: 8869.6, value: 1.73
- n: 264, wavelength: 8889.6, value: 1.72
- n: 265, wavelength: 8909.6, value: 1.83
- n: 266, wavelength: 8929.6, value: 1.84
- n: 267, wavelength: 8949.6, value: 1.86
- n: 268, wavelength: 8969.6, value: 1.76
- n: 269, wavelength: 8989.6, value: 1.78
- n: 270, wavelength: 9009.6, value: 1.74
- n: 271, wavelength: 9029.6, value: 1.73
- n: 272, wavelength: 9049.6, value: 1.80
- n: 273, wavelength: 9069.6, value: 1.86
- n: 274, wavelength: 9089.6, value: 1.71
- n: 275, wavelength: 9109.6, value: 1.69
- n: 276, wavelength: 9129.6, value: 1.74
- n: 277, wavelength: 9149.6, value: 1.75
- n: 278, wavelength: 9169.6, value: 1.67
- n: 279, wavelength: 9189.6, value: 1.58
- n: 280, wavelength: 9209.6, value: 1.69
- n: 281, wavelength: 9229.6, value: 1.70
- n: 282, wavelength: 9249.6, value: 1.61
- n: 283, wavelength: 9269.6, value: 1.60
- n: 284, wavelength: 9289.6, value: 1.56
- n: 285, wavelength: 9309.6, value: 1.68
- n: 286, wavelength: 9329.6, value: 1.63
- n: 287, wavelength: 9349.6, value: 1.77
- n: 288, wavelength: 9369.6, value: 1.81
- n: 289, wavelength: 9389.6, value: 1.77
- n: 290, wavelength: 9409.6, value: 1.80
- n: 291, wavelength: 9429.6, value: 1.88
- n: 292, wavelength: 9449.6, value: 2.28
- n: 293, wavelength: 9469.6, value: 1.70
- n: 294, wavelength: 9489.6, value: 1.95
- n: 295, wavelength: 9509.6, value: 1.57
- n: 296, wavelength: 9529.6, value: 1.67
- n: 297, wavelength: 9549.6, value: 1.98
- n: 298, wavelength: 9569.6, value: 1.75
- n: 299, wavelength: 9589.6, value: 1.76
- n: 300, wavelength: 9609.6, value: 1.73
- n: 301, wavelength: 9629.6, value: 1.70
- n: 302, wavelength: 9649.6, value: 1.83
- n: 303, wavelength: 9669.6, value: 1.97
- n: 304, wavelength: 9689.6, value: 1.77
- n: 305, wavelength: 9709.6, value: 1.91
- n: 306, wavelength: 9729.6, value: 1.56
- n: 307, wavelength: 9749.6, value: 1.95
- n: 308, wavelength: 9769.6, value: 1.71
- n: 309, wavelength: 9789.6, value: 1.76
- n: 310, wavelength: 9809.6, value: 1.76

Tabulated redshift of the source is 0.29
